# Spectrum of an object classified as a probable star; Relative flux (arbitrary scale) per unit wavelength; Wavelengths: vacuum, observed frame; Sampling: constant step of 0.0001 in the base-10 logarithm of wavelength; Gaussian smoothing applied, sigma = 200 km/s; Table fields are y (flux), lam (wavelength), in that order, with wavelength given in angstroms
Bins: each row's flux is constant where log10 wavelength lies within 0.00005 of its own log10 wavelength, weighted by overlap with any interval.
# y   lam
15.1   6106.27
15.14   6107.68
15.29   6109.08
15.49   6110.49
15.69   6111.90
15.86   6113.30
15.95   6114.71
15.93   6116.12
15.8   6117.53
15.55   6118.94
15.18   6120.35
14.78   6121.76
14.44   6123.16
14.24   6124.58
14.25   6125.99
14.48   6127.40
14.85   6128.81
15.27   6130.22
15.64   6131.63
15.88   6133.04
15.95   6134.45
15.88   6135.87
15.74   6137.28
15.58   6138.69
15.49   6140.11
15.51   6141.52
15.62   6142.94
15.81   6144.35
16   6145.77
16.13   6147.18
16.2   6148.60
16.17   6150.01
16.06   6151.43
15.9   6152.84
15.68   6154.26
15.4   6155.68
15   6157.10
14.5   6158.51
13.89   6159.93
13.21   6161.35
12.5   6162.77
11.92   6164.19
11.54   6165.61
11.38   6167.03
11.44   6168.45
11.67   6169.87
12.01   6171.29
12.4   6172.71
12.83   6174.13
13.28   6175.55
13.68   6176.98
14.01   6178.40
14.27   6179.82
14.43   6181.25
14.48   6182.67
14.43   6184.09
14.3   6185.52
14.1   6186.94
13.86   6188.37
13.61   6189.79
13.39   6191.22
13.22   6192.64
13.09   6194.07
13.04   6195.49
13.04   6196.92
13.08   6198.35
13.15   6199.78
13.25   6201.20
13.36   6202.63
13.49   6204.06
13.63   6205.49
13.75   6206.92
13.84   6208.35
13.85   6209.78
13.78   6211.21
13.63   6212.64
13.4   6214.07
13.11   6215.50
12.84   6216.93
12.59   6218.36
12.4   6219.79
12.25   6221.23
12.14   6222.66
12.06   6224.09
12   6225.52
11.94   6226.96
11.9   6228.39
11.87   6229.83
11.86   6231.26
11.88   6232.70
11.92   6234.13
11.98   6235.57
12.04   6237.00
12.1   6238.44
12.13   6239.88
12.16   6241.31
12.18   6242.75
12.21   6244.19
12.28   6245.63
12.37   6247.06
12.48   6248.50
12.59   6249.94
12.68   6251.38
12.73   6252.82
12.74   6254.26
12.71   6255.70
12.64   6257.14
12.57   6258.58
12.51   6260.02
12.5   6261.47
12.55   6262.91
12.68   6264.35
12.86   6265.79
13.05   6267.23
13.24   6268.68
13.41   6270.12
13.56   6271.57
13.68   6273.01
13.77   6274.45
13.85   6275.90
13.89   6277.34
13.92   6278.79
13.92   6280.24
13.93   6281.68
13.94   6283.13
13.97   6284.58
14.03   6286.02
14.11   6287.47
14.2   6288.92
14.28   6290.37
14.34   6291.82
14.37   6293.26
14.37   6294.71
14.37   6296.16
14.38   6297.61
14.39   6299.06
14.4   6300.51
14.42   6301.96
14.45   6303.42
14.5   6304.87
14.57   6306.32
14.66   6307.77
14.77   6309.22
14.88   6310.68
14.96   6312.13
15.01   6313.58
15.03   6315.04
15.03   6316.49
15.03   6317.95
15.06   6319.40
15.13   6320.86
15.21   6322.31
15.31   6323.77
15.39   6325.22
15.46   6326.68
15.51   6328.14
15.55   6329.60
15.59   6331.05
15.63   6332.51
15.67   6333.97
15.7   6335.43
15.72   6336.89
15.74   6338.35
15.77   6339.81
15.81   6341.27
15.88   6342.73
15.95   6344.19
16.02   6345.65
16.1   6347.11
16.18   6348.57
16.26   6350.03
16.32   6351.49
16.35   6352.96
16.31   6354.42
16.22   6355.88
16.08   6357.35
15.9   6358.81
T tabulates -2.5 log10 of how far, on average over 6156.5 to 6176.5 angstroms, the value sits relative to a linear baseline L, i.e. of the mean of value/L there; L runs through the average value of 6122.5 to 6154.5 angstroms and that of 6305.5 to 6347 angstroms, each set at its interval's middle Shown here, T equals 0.22 mag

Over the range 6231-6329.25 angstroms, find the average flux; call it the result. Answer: 13.7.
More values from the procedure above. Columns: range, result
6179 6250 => 12.9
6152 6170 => 13.5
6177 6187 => 14.3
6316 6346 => 15.5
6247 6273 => 12.8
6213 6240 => 12.3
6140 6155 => 15.9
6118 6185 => 14.5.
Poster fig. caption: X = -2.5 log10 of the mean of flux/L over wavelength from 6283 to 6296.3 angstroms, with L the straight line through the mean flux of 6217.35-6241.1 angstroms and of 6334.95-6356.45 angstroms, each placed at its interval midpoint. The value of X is -0.01 mag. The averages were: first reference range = 12.1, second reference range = 16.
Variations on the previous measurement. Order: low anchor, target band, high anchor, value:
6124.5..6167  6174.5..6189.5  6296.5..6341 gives 0.07 mag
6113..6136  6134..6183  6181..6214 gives 0.02 mag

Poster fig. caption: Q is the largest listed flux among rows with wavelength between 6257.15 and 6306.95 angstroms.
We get 14.57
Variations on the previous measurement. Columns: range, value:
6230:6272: 13.56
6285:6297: 14.37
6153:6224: 15.68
